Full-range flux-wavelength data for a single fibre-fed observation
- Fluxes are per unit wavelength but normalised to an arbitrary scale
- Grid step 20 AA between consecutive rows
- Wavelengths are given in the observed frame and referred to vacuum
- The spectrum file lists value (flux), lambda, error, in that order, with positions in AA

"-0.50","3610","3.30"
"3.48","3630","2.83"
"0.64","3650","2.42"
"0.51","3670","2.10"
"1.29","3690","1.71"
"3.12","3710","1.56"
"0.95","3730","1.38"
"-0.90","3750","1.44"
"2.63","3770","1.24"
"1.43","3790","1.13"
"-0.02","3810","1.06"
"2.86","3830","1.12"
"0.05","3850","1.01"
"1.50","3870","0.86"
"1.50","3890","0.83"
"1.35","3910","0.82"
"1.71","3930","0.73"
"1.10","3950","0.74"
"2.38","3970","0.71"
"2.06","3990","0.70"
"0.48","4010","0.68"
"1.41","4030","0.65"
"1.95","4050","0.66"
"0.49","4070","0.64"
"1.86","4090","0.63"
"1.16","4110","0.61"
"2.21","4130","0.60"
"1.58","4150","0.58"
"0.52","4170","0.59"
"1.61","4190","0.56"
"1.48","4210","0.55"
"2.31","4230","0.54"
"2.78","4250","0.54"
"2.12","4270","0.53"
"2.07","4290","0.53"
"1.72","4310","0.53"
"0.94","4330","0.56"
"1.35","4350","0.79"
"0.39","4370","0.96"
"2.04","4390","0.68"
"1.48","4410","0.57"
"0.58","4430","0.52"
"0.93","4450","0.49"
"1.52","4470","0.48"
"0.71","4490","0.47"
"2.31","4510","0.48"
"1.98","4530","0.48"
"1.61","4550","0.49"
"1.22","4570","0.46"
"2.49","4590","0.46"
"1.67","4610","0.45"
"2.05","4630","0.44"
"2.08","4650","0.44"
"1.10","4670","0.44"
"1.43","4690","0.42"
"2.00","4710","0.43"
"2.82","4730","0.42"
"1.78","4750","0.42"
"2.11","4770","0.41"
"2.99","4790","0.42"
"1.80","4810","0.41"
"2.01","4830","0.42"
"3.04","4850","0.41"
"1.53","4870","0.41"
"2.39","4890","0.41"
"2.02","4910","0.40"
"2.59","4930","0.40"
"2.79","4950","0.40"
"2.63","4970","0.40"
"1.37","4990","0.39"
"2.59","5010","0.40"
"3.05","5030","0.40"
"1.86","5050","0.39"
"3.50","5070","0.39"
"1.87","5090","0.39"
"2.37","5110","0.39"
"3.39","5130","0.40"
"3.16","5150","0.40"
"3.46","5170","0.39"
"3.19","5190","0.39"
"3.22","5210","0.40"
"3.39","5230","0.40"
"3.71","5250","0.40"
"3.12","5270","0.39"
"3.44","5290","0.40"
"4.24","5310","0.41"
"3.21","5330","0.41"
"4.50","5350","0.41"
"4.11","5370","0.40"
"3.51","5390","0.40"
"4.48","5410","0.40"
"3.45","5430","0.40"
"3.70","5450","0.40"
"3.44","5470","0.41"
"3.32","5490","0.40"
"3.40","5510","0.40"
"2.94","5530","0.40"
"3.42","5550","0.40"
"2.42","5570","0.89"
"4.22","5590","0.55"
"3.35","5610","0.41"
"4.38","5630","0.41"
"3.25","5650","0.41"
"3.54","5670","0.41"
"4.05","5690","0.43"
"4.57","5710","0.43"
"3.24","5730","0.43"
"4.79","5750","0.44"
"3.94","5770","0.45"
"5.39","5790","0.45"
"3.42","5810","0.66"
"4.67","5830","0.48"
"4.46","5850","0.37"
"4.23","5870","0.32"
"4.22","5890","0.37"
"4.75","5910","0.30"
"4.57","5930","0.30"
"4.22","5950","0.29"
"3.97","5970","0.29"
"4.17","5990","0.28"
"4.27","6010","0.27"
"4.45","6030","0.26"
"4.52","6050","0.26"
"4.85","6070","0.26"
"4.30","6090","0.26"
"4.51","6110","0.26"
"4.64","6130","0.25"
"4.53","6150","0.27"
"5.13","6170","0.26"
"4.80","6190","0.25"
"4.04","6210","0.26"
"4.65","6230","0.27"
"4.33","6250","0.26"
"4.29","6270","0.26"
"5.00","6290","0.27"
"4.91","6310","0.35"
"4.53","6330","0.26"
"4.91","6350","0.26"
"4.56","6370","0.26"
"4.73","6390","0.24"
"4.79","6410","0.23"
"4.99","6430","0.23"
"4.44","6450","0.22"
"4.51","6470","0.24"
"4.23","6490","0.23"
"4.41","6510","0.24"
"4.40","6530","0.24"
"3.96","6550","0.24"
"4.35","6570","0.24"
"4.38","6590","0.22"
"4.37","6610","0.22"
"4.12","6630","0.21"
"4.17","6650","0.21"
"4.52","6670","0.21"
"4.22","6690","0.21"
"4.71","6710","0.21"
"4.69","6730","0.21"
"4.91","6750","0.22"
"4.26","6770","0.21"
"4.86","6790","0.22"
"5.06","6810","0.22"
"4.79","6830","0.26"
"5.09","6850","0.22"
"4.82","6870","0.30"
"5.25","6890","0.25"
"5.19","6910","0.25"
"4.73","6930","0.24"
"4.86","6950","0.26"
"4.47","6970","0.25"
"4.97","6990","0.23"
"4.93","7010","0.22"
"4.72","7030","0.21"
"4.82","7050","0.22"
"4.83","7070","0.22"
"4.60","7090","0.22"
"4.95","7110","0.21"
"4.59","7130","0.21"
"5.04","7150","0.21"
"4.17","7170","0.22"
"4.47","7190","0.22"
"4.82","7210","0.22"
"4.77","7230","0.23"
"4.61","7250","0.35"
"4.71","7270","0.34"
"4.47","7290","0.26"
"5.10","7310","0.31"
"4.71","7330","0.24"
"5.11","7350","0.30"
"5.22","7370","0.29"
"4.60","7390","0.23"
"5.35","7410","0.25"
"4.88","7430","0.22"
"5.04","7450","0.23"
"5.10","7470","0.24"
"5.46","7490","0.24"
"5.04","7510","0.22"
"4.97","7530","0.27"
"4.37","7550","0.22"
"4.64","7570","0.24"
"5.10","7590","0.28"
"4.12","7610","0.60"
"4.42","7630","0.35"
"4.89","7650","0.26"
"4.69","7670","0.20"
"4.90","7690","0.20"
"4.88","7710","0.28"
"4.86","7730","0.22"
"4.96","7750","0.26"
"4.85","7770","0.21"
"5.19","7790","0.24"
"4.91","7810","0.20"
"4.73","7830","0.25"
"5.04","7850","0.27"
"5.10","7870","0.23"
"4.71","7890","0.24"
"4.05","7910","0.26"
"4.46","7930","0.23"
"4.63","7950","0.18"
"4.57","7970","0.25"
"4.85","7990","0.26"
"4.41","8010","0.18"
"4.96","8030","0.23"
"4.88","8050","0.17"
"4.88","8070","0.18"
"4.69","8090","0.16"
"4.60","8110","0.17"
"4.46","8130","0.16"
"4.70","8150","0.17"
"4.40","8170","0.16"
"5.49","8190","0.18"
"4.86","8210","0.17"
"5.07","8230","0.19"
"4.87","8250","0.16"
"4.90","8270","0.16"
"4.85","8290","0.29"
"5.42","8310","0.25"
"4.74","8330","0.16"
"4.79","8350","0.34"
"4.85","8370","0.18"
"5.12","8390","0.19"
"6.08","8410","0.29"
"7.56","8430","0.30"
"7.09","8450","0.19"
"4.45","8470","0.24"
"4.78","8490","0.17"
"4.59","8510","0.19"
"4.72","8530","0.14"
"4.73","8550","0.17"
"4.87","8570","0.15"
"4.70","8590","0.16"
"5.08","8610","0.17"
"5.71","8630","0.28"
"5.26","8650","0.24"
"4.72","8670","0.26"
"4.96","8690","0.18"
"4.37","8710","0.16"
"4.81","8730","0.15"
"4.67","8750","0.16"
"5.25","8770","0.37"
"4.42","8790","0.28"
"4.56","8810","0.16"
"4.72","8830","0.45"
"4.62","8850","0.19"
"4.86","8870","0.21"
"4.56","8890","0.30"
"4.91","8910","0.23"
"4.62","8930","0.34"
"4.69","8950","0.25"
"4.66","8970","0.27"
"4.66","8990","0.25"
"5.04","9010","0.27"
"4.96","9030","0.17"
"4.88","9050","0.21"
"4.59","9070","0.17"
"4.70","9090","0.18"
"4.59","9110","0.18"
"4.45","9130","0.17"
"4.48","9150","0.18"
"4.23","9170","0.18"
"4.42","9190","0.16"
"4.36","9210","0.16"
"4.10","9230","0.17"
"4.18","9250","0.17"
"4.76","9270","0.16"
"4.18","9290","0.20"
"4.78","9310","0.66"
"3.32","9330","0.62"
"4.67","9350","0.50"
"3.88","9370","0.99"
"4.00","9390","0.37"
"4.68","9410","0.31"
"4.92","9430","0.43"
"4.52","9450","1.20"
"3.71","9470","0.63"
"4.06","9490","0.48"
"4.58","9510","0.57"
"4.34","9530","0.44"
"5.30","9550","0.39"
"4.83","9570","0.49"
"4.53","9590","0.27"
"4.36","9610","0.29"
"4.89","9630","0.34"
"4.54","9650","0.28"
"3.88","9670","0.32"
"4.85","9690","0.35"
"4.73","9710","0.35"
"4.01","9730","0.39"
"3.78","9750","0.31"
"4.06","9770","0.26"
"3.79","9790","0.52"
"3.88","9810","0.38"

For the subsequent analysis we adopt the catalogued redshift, 0.283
